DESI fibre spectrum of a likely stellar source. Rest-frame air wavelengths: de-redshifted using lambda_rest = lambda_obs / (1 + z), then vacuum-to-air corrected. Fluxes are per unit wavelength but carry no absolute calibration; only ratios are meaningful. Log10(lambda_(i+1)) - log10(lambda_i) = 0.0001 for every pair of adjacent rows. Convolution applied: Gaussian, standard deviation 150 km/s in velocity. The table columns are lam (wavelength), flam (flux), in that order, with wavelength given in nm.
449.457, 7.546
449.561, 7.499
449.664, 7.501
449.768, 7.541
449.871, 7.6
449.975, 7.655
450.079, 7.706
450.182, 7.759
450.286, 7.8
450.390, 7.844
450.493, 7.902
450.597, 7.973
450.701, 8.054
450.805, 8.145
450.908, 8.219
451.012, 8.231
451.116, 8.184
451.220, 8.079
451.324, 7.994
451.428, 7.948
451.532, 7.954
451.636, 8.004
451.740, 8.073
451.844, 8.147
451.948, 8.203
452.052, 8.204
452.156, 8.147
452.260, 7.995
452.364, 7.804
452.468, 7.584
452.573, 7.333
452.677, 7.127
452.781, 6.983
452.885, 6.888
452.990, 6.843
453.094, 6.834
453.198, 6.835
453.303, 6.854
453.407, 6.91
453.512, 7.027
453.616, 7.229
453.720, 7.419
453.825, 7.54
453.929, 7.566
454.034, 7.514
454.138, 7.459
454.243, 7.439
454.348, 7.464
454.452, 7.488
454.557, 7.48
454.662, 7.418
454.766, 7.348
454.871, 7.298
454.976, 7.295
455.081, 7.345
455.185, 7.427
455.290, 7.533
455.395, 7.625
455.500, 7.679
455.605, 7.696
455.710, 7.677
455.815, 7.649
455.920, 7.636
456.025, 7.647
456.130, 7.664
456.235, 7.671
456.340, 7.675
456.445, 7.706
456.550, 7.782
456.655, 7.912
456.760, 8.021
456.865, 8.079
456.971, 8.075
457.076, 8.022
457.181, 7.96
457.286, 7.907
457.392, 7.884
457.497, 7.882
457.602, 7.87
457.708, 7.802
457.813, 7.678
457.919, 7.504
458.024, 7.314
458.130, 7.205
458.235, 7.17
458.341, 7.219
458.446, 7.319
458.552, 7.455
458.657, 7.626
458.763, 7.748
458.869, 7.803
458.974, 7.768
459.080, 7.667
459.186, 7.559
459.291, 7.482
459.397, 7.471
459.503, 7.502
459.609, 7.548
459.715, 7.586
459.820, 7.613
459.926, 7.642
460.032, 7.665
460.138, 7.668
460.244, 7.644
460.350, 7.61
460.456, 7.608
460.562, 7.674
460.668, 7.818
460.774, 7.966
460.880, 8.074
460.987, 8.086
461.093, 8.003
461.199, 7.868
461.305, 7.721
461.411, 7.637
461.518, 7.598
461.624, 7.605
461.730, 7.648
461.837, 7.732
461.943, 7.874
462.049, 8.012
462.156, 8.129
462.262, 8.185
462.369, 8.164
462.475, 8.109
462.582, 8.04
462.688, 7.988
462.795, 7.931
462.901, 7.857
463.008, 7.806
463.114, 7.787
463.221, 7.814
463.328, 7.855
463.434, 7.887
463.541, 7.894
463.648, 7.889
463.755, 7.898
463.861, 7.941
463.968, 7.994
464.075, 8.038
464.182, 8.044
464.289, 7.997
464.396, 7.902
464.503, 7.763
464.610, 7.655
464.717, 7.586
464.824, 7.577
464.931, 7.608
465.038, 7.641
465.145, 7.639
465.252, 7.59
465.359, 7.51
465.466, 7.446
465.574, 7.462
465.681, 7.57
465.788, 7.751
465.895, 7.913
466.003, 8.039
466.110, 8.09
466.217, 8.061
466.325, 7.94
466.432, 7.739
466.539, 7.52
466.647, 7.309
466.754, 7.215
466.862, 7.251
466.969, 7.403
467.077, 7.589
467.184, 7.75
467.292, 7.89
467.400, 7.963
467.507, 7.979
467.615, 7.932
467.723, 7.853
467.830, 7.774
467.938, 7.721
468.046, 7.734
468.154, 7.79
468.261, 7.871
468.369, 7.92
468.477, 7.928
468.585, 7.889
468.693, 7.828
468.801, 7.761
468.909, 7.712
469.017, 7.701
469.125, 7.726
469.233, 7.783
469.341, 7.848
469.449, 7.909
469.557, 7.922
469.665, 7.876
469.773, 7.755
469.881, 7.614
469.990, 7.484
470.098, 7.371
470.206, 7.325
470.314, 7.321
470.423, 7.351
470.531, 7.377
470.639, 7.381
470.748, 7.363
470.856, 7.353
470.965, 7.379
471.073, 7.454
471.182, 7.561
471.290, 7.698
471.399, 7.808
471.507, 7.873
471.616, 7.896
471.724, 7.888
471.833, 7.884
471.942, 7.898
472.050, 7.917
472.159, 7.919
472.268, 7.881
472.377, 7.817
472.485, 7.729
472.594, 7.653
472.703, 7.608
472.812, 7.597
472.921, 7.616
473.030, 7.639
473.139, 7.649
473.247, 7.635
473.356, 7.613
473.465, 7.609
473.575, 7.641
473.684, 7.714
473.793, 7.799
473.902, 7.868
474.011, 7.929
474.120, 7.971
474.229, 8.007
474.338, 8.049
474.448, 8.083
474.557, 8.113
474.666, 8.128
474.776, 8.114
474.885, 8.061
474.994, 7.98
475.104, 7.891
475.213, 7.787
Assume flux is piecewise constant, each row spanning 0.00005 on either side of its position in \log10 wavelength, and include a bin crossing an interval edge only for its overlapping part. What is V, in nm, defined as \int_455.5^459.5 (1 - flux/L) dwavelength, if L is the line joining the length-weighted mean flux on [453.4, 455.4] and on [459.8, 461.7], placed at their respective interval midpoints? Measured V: -0.06 nm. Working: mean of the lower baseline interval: 7.4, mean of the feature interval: 7.68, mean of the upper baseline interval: 7.75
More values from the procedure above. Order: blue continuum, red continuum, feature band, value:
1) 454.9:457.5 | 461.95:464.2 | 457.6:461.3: 0.098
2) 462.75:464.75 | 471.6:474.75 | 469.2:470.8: 0.054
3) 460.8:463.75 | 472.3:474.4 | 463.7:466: 0.034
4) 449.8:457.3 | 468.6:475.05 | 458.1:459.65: 0.035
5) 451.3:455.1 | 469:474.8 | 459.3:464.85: -0.162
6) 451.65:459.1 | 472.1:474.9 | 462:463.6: -0.061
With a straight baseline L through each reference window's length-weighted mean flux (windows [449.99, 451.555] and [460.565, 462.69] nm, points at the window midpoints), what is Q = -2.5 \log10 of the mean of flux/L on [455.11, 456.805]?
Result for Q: 0.04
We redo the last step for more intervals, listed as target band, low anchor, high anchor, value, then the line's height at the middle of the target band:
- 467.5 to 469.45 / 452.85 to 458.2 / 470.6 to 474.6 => -0.02 mag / 7.69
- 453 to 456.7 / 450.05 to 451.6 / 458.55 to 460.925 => 0.06 mag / 7.84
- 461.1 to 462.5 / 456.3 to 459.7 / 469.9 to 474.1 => -0.03 mag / 7.67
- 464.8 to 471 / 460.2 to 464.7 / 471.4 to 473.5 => 0.02 mag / 7.81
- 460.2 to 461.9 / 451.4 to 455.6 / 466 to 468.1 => -0.02 mag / 7.62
